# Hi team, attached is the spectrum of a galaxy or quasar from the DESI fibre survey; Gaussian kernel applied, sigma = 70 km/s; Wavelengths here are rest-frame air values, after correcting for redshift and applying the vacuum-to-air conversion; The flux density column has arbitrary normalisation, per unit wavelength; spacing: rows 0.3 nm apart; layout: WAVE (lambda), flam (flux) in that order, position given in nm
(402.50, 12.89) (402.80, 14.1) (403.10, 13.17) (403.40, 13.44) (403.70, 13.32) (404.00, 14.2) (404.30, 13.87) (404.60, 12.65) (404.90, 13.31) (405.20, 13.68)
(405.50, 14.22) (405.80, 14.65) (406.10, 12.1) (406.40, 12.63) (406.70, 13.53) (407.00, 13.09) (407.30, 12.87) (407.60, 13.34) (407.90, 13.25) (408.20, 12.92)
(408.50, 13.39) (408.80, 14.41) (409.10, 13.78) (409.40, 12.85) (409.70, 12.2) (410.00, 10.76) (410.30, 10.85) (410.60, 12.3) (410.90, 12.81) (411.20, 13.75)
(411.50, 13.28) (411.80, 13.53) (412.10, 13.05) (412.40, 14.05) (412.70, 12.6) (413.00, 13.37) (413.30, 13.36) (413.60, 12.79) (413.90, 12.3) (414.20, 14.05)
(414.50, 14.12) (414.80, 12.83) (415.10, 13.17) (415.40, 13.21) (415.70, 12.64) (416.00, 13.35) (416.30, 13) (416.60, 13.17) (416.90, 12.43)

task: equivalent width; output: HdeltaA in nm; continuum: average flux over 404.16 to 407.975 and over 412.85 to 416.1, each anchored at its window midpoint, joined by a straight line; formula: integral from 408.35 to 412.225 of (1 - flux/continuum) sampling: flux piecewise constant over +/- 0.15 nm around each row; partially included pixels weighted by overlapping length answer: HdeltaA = 0.12 nm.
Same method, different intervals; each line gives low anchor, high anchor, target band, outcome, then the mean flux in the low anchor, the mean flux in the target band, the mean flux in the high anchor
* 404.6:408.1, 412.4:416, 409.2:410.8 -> 0.16 nm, 13.3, 11.9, 13.2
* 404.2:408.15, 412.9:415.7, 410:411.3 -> 0.10 nm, 13.3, 12.2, 13.2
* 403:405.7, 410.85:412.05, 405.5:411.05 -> 0.23 nm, 13.6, 12.9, 13.4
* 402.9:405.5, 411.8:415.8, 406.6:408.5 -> 0.03 nm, 13.5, 13.2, 13.2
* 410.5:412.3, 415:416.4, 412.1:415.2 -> -0.03 nm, 13.2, 13.3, 13.1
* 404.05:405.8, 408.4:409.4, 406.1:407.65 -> 0.08 nm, 13.7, 13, 13.7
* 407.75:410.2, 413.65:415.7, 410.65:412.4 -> -0.03 nm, 12.9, 13.3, 13.2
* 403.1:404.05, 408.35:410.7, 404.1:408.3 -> -0.07 nm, 13.5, 13.3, 12.6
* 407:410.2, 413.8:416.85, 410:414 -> 0.06 nm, 12.9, 12.9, 13.2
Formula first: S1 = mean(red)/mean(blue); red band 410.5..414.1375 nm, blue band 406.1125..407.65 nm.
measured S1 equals 1.0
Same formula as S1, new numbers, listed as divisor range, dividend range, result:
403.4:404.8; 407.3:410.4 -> 0.95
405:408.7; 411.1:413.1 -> 1.00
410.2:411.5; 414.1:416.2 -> 1.06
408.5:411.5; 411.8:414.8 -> 1.05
